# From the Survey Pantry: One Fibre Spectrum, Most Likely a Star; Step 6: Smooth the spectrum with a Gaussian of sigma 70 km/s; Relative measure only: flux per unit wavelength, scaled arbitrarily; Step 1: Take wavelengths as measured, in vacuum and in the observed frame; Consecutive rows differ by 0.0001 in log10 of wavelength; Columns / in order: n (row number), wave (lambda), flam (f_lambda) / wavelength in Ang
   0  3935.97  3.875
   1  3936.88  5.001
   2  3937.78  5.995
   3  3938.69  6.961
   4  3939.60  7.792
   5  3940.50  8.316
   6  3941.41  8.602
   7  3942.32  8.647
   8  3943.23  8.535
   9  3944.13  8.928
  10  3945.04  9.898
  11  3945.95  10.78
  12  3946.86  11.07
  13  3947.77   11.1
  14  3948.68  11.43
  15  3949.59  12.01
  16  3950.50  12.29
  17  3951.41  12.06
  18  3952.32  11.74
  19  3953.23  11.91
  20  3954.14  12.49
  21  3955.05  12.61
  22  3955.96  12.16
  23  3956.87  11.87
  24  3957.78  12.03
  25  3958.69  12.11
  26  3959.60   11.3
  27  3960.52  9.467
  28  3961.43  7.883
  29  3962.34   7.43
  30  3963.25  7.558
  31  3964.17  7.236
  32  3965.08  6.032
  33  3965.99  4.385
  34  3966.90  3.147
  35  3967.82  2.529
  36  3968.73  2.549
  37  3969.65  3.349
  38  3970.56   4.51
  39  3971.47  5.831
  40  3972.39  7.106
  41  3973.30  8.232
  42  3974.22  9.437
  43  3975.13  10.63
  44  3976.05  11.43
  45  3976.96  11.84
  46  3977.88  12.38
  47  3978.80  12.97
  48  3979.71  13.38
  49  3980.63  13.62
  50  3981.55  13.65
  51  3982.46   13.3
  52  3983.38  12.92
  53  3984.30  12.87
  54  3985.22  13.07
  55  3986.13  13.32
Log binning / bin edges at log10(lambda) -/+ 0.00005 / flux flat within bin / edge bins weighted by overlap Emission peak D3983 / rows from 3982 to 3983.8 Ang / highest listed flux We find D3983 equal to 13.3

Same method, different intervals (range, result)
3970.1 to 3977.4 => 11.84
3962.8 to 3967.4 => 7.558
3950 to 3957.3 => 12.61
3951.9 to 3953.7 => 11.91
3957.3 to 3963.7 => 12.11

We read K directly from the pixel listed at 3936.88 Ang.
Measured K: 5.001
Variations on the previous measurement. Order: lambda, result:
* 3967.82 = 2.529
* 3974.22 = 9.437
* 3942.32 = 8.647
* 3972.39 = 7.106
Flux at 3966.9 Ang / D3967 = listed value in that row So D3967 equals 3.147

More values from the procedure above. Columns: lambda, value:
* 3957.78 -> 12.03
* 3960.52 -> 9.467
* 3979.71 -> 13.38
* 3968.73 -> 2.549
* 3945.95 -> 10.78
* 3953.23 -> 11.91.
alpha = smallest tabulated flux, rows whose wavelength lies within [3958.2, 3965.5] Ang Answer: 6.032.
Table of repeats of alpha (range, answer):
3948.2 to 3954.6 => 11.43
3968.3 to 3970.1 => 2.549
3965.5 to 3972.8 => 2.529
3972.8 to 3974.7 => 8.232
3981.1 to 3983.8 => 12.92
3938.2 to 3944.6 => 6.961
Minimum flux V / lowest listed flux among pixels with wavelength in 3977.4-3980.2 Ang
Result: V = 12.38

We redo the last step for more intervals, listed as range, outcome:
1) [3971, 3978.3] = 5.831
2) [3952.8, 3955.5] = 11.91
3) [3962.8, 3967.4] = 3.147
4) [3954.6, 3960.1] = 11.3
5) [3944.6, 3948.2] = 9.898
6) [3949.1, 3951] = 12.01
